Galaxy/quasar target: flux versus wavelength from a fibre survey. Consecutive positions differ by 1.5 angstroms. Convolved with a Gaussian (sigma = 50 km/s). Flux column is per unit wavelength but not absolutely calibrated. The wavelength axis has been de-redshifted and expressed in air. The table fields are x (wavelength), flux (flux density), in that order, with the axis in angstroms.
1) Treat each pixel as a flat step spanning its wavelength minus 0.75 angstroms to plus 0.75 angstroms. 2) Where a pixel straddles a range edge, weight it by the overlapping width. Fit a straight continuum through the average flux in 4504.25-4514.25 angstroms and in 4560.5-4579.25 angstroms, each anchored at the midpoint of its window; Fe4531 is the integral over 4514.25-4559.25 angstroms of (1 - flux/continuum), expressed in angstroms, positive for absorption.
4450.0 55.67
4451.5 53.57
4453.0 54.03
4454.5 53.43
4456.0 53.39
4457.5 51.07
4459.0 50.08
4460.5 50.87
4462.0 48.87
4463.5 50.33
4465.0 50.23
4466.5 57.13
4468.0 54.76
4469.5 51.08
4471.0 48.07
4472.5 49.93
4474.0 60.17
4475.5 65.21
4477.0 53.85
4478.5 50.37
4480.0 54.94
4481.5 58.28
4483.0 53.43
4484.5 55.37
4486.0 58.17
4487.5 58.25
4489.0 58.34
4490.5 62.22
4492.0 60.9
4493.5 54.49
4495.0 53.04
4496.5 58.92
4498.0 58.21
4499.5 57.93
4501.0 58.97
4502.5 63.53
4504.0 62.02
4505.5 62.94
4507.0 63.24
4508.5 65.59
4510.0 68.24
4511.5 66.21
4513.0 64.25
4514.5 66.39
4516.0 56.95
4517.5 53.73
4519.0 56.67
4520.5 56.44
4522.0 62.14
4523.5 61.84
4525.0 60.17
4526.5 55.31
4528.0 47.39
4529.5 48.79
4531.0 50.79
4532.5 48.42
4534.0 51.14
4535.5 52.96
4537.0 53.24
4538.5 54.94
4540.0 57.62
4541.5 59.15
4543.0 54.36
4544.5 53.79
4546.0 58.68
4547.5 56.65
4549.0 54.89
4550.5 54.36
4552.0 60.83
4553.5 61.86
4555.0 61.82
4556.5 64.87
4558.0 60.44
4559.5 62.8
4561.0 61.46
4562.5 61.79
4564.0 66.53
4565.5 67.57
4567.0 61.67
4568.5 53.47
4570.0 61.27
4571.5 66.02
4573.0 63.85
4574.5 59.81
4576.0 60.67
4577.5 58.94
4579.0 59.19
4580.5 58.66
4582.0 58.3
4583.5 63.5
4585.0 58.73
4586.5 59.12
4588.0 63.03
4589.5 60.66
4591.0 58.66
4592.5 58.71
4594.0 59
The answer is 5.0 angstroms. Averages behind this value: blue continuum 65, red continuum 61.8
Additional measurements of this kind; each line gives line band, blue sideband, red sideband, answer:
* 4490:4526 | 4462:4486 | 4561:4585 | -2.5 angstroms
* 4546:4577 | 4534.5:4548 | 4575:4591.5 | -1.8 angstroms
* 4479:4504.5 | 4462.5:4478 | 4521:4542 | -1.8 angstroms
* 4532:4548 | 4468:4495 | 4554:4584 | 1.4 angstroms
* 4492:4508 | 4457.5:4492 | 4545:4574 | -0.8 angstroms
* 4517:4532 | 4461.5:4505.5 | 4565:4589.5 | 0.8 angstroms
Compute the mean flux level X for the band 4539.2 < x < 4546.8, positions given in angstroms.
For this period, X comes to 56.7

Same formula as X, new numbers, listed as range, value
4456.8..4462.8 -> 50.2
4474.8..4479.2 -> 56.4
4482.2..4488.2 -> 56.3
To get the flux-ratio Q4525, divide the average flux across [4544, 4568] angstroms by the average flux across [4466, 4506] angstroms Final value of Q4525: 1.1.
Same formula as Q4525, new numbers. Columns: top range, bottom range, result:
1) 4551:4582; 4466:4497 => 1.10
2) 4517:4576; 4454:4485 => 1.09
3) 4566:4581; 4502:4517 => 0.95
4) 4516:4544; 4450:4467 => 1.05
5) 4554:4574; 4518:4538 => 1.15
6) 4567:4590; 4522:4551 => 1.11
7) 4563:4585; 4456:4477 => 1.16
